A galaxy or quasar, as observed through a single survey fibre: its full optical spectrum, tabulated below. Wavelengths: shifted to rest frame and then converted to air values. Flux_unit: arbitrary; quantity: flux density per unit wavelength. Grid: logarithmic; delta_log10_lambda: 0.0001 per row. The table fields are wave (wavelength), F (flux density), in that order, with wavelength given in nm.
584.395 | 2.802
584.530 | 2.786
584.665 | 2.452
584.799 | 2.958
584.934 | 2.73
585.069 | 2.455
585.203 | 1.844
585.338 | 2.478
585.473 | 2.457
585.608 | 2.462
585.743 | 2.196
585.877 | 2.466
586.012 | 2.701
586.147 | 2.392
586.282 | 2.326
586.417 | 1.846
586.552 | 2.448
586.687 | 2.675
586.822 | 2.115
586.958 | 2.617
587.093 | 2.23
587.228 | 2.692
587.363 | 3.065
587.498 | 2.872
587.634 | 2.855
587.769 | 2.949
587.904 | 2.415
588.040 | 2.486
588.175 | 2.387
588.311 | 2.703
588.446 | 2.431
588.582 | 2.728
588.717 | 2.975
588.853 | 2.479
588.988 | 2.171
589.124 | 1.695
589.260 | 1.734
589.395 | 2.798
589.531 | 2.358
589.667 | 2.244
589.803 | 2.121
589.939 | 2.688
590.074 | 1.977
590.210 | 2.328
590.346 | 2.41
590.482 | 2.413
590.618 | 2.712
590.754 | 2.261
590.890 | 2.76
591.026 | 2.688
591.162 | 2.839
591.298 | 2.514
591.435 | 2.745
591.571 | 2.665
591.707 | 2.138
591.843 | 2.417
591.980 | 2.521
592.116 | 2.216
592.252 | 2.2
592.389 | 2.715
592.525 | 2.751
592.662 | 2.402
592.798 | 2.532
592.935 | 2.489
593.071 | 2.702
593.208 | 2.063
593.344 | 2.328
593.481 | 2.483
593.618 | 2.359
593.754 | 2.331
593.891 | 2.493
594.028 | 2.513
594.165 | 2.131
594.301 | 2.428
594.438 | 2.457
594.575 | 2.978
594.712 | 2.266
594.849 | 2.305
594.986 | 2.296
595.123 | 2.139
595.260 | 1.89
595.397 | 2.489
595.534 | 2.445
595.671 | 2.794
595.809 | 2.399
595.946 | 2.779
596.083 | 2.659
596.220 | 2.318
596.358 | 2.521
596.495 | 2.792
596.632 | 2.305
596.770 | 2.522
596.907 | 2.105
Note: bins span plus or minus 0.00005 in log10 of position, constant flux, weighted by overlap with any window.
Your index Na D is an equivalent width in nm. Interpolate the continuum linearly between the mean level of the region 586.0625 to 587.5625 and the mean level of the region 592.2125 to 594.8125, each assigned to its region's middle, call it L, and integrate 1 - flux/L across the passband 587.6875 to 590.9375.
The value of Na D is 0.061 nm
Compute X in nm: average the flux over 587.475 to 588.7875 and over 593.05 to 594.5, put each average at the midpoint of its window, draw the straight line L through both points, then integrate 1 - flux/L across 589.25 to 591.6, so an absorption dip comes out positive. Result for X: 0.07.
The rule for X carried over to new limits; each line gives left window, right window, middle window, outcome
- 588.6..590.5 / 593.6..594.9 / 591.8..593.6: -0.04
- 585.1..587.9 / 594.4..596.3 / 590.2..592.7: -0.06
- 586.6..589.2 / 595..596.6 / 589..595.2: 0.23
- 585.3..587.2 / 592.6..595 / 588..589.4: 0.00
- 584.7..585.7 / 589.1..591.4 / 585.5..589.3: -0.05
